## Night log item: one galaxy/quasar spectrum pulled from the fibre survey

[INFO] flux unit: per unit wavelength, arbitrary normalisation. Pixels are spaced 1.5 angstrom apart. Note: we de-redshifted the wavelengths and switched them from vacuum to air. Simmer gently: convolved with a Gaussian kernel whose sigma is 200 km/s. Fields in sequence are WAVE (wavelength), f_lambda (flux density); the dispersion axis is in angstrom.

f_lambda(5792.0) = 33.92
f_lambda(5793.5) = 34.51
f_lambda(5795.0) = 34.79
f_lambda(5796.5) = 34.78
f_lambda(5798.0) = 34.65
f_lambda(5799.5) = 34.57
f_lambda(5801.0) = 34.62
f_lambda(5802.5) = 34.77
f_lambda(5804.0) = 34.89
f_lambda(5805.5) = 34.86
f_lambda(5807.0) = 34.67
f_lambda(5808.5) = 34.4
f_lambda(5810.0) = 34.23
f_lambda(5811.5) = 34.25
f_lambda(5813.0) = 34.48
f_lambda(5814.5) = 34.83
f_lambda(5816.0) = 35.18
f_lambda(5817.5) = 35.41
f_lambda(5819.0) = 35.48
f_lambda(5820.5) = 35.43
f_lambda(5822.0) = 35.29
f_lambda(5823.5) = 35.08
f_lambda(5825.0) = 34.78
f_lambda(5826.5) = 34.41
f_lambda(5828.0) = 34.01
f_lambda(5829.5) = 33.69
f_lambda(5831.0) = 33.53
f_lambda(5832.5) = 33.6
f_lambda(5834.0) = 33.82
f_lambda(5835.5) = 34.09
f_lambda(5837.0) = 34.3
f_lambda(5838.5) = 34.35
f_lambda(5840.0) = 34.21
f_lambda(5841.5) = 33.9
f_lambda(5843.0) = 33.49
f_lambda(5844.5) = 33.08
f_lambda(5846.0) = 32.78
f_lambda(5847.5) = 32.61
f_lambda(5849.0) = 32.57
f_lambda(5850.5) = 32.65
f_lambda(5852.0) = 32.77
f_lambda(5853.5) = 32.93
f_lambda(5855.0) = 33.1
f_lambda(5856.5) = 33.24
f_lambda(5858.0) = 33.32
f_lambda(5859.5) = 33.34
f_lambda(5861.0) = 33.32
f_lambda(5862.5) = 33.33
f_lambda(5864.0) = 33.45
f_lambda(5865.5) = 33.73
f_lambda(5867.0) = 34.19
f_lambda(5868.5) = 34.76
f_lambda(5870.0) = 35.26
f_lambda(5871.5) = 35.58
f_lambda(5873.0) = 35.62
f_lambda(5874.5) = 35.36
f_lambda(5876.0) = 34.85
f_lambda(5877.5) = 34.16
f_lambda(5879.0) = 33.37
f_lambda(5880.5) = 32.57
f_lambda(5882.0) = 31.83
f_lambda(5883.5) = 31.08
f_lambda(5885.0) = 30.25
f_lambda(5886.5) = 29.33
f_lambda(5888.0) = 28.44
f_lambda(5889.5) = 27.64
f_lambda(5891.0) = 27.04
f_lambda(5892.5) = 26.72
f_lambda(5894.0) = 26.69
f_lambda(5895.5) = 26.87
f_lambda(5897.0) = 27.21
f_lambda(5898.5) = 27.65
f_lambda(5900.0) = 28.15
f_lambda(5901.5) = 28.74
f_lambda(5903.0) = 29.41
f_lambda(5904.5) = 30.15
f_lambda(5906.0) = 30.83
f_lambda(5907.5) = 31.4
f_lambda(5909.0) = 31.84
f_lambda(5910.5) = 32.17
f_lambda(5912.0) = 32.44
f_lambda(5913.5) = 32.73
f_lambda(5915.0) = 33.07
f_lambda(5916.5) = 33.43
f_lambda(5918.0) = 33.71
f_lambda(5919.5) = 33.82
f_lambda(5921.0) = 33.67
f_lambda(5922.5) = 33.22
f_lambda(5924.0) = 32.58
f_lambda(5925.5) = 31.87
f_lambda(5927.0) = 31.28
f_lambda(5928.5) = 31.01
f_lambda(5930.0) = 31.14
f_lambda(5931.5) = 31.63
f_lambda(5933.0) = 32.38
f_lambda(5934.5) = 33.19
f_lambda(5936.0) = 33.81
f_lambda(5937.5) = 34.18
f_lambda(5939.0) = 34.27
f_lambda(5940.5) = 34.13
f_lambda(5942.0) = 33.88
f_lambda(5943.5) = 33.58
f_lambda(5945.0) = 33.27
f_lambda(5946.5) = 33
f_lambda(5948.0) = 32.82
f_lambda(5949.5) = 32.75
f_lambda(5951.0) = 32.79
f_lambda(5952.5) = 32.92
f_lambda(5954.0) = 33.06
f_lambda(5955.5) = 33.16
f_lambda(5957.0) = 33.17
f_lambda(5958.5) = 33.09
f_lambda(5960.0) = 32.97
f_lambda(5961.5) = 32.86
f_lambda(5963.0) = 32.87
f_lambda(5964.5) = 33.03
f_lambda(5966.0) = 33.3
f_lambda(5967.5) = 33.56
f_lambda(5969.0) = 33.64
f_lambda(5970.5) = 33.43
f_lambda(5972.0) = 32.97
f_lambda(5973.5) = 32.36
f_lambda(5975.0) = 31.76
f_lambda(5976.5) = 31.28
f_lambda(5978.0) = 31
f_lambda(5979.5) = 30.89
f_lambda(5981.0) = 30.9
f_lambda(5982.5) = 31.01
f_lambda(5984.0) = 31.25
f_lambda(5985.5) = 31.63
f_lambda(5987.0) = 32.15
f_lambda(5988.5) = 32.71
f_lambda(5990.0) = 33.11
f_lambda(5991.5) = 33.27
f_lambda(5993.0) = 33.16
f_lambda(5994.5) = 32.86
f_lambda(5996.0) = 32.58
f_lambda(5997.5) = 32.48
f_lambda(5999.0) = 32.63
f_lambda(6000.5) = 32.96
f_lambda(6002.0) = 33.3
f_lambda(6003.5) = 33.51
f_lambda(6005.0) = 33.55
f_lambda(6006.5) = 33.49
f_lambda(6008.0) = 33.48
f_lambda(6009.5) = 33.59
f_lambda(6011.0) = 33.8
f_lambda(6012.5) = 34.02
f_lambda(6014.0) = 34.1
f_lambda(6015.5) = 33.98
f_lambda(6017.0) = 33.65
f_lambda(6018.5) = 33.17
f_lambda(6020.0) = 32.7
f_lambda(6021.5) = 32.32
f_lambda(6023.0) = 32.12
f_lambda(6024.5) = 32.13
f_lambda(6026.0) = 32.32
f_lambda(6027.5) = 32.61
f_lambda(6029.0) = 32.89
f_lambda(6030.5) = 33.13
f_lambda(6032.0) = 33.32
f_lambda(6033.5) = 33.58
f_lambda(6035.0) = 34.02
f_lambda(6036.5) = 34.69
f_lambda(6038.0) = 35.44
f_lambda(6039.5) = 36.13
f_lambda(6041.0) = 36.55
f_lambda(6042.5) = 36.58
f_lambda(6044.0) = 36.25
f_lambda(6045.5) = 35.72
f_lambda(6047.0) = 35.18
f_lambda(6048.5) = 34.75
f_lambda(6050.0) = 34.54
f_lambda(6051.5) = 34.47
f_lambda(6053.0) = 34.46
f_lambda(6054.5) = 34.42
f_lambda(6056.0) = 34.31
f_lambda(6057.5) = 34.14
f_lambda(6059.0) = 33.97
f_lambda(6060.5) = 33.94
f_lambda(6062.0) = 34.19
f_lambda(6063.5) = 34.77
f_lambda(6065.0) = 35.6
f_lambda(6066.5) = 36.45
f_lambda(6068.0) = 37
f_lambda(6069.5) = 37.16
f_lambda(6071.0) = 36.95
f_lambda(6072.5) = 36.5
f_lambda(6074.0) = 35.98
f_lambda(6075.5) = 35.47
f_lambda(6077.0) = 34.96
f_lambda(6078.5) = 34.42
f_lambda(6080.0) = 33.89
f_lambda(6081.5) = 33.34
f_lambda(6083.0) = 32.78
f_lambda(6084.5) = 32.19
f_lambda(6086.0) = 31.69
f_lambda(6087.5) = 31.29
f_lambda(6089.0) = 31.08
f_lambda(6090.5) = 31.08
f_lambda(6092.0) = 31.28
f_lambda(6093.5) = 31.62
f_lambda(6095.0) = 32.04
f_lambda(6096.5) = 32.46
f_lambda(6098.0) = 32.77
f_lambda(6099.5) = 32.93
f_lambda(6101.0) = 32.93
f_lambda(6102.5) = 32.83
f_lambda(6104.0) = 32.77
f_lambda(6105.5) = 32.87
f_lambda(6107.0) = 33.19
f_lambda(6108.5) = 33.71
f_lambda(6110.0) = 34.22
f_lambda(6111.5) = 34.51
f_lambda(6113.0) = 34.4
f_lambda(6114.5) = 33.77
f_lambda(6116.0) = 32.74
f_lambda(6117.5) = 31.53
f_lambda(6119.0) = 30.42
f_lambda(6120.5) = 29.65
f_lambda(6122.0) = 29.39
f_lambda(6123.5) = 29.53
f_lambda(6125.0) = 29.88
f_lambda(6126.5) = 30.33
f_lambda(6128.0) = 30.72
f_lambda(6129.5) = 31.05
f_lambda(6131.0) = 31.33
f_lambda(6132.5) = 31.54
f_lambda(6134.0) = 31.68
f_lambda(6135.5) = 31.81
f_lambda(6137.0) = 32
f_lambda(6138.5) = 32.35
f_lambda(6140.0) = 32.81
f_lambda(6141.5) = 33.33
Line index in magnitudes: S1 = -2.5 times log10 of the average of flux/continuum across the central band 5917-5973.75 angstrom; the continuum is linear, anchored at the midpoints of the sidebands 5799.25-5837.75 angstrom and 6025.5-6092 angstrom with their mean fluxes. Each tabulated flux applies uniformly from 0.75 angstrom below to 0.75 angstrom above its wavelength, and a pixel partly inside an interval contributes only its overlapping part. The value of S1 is 0.05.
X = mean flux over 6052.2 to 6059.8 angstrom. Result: 34.3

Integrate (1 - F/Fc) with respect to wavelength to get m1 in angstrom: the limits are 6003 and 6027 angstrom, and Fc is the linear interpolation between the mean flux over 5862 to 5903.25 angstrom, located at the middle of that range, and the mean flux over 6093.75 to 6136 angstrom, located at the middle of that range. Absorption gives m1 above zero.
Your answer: -1.2 angstrom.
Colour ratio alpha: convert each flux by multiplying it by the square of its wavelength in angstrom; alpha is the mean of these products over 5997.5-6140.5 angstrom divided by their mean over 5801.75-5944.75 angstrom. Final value 1.09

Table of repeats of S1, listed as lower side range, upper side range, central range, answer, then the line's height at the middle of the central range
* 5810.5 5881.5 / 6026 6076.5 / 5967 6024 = 0.063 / 34.7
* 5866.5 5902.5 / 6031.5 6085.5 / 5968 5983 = 0.035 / 33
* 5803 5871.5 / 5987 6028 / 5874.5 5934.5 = 0.089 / 33.7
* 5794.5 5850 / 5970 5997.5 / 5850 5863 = 0.024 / 33.8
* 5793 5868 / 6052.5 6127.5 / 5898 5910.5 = 0.132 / 33.8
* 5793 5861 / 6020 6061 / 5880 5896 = 0.180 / 34.1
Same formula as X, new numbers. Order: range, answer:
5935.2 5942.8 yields 34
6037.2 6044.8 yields 36.2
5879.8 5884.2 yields 31.8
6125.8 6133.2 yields 31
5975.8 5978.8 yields 31.1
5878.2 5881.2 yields 33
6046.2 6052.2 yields 34.7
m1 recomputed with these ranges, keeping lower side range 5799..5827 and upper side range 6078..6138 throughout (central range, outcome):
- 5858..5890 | 1.20 angstrom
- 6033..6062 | -2.00 angstrom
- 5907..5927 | 0.67 angstrom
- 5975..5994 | 0.78 angstrom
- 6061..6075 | -1.54 angstrom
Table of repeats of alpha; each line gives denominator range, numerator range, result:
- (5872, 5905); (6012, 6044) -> 1.18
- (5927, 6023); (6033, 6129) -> 1.06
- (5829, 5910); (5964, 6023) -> 1.07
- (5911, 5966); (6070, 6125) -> 1.05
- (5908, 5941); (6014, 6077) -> 1.10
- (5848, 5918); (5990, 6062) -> 1.12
